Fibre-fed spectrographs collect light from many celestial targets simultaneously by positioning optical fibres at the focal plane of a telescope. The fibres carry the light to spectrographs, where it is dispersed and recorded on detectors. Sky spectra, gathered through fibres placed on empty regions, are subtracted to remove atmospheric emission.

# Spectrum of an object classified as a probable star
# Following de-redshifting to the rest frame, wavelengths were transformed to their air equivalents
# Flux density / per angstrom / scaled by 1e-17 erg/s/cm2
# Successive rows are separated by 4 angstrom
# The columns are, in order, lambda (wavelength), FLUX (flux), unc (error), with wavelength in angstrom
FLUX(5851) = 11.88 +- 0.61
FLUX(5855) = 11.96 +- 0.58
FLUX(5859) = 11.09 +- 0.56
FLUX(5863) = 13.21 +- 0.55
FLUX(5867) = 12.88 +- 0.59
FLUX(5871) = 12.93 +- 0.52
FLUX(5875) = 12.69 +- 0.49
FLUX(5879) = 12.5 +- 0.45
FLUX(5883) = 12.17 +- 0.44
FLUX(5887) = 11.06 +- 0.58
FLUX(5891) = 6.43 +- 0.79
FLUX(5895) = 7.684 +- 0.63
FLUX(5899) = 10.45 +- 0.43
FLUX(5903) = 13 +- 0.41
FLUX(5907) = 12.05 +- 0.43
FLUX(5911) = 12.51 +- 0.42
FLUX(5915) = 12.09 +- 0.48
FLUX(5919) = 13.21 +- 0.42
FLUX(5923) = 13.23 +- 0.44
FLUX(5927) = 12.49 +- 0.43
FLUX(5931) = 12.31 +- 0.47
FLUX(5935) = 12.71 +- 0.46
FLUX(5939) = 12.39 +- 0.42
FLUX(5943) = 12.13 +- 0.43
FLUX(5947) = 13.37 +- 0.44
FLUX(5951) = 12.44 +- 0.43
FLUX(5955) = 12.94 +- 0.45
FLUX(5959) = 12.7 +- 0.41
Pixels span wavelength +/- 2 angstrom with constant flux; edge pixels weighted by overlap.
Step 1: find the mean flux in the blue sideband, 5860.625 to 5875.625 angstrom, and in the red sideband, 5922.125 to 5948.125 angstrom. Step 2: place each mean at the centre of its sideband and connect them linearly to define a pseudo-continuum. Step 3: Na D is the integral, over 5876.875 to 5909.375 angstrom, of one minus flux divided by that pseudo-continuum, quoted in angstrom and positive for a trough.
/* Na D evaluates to 5.33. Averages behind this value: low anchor 12.9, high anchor 12.6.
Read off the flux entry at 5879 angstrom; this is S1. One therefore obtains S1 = 12.5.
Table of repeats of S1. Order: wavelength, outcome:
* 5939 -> 12.39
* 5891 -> 6.43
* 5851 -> 11.88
